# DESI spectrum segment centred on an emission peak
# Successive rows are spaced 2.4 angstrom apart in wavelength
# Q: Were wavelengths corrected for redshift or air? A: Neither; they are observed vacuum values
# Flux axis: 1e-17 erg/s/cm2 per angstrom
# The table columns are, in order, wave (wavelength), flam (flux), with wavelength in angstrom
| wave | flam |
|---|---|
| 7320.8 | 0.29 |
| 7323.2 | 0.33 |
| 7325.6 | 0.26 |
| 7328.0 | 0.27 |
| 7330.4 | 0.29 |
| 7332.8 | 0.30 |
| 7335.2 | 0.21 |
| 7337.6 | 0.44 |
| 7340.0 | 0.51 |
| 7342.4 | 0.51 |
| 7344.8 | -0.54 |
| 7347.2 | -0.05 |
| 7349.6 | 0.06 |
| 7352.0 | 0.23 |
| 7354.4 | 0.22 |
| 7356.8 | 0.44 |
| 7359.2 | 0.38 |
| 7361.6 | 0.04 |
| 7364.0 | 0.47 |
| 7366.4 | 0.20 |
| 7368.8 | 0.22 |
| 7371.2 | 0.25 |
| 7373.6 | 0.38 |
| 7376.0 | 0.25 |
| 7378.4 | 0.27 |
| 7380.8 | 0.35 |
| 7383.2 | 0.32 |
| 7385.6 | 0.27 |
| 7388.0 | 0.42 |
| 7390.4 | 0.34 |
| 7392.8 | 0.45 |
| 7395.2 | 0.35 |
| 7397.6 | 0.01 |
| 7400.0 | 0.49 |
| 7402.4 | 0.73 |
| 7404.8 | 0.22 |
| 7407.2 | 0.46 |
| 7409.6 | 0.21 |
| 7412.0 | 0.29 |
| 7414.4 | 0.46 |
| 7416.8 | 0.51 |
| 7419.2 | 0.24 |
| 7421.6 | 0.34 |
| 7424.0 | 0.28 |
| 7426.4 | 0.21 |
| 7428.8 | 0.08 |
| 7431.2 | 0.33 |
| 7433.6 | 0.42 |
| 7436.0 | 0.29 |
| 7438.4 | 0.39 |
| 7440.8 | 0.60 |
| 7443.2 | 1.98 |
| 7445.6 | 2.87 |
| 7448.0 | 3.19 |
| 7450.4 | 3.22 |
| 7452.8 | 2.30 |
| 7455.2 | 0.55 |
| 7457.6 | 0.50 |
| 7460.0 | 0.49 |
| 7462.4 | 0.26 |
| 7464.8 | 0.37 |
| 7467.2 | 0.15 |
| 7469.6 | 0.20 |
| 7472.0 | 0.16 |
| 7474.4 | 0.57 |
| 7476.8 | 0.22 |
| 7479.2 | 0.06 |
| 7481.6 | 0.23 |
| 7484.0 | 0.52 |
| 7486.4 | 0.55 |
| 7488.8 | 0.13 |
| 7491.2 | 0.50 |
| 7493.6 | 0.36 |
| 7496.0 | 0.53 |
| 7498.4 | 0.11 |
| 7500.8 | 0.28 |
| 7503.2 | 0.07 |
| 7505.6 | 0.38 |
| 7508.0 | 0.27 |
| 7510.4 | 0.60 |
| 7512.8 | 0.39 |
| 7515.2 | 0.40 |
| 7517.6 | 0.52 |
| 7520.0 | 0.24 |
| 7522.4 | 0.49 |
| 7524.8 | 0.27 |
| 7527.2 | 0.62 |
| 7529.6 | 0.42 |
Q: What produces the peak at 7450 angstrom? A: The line [O II] 3727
